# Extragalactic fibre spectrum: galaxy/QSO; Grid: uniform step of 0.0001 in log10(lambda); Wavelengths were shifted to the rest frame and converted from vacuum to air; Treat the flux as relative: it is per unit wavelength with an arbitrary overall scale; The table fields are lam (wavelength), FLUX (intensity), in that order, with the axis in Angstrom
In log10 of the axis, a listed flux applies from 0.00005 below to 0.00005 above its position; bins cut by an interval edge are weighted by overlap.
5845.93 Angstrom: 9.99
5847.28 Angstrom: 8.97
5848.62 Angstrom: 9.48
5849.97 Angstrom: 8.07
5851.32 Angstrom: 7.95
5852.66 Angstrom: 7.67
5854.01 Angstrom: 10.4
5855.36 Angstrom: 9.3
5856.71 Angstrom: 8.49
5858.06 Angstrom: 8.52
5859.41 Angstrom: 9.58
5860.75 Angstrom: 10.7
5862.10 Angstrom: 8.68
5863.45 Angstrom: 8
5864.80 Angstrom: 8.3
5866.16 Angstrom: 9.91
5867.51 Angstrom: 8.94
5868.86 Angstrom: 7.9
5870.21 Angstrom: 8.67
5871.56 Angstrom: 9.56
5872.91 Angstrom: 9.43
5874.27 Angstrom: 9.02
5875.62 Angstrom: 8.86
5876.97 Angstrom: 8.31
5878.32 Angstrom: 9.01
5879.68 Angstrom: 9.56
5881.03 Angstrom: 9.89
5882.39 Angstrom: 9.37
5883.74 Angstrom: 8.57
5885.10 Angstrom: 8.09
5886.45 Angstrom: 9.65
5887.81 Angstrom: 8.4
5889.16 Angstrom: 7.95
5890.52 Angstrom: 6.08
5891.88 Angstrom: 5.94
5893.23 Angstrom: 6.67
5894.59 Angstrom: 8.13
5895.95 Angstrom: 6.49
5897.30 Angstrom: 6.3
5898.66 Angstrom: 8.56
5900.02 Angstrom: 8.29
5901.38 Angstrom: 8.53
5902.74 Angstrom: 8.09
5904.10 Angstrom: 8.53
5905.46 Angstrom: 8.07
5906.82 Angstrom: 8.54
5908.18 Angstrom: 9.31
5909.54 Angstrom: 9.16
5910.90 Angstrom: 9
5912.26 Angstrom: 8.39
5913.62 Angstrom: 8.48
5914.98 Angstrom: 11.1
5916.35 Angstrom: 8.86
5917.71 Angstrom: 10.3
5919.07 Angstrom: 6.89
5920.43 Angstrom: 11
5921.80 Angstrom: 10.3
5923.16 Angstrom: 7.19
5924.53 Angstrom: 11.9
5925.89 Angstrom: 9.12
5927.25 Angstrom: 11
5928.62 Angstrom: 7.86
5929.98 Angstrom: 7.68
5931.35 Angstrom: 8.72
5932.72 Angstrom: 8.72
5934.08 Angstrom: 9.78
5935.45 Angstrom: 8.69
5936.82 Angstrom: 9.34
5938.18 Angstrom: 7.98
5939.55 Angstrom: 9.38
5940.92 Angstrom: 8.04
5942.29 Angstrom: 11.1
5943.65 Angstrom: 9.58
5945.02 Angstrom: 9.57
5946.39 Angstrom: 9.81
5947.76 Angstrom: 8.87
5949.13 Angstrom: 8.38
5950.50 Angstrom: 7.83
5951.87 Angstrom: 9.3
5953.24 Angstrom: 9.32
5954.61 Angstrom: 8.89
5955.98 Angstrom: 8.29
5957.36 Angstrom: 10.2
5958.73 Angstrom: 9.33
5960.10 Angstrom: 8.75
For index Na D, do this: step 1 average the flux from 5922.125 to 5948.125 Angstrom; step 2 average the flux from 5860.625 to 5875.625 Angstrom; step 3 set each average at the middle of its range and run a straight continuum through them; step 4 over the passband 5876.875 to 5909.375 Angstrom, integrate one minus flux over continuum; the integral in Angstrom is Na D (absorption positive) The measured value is 3.0 Angstrom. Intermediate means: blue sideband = 8.94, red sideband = 9.2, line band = 8.19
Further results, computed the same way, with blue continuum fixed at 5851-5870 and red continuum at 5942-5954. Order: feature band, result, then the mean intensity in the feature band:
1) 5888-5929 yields 2.5 Angstrom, 8.54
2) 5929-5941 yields 0.6 Angstrom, 8.71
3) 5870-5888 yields -0.2 Angstrom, 9.05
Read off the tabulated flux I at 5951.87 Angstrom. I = 9.3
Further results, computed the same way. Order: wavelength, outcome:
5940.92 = 8.04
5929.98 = 7.68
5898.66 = 8.56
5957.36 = 10.2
